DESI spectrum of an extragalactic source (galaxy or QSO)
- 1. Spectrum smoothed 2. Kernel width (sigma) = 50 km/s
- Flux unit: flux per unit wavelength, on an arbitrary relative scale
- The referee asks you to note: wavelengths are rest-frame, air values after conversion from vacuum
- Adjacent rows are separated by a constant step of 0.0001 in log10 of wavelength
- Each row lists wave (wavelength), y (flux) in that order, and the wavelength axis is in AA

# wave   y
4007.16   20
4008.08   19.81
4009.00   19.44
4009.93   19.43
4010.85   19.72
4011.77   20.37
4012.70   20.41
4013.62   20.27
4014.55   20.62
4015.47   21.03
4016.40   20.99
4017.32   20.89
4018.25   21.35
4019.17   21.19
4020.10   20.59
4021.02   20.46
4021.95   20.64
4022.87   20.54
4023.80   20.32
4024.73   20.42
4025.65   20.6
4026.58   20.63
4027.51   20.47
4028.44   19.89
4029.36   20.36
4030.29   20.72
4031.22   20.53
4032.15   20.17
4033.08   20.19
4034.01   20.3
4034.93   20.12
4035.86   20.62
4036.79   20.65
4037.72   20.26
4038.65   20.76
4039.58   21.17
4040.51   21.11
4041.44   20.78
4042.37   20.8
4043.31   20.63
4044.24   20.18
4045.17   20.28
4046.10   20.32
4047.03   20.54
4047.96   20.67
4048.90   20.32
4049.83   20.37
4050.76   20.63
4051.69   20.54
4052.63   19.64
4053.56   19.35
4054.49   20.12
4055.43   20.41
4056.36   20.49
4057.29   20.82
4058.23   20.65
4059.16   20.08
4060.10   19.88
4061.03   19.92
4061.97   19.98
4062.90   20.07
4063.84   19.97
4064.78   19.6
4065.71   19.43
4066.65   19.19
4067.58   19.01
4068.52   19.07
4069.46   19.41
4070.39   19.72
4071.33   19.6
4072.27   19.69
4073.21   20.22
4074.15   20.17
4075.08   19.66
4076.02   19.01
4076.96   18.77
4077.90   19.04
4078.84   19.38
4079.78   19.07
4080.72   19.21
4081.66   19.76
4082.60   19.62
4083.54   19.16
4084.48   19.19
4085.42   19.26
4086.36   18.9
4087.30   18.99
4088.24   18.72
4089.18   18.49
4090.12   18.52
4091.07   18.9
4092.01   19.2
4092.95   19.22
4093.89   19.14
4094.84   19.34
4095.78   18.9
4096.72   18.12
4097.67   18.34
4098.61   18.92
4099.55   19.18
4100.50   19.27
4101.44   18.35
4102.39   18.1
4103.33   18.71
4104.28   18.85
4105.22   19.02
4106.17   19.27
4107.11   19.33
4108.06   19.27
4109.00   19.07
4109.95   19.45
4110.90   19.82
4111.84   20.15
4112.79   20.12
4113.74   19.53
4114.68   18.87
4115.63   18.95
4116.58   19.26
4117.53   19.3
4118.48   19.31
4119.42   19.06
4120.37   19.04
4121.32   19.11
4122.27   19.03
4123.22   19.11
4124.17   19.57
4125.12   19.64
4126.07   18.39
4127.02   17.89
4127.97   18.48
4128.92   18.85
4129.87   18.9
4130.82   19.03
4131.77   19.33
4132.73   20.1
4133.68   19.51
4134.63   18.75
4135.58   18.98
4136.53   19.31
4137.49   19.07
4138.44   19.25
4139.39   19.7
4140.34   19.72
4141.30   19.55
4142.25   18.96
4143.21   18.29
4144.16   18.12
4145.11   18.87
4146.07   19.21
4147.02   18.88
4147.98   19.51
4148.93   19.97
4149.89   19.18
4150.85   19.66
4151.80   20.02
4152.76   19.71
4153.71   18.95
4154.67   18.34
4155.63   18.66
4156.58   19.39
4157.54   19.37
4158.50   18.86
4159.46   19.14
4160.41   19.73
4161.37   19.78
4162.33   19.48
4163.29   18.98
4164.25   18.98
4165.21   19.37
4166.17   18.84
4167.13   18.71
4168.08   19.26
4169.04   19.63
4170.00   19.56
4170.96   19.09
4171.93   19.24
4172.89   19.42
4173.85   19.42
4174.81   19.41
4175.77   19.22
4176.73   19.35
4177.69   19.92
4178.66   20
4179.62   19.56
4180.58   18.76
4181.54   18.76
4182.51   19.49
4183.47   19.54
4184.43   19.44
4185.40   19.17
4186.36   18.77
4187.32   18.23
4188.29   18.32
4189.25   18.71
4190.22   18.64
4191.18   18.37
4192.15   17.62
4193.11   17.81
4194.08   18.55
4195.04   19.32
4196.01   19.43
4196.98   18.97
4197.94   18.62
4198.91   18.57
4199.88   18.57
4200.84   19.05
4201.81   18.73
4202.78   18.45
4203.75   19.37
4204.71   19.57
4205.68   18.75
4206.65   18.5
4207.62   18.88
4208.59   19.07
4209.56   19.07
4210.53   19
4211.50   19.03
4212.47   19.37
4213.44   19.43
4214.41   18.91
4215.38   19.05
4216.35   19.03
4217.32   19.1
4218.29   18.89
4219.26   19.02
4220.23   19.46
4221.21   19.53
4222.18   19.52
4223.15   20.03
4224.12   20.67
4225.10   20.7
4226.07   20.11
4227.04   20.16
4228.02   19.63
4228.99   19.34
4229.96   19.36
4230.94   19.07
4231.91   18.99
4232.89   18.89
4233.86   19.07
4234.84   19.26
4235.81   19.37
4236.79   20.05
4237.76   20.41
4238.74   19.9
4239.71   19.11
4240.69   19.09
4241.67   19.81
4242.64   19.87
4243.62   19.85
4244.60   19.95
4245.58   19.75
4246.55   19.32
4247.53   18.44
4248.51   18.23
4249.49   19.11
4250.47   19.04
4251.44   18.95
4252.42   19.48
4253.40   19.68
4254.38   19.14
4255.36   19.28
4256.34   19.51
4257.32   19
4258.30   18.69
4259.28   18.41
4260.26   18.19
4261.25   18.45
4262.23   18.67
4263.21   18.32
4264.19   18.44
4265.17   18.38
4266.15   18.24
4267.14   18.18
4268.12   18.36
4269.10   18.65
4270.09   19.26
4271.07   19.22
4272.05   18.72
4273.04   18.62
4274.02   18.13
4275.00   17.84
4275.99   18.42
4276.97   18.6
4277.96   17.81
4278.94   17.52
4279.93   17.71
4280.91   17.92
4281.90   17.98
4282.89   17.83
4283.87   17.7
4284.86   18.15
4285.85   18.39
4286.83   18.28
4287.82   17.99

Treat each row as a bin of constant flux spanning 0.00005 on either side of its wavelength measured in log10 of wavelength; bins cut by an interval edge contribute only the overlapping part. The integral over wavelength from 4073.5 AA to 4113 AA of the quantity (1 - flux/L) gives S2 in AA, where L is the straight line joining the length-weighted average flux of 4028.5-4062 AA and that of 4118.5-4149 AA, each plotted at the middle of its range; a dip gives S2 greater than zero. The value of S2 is 1.15 AA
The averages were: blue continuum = 20.4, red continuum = 19.1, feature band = 19.1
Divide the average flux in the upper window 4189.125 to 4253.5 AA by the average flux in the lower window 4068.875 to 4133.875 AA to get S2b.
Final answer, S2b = 1.00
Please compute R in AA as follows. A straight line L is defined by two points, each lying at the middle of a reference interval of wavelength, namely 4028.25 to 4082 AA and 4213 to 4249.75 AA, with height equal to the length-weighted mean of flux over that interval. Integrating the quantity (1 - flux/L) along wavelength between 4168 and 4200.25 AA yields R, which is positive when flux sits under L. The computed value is 1.0 AA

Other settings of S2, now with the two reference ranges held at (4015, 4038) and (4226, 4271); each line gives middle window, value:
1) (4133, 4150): 0.6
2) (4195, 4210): 0.4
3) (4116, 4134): 0.8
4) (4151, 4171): 0.5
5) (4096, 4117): 1.0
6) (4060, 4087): 1.1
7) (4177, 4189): 0.2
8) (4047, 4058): 0.0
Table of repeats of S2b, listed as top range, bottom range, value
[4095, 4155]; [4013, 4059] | 0.93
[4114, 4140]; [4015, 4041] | 0.93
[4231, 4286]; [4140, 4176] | 0.98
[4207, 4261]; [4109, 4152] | 1.01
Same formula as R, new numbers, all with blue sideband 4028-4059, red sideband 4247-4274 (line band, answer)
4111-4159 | 1.3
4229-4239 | -0.2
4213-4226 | -0.3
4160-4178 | 0.1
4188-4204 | 0.5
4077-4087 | 0.4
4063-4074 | 0.4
